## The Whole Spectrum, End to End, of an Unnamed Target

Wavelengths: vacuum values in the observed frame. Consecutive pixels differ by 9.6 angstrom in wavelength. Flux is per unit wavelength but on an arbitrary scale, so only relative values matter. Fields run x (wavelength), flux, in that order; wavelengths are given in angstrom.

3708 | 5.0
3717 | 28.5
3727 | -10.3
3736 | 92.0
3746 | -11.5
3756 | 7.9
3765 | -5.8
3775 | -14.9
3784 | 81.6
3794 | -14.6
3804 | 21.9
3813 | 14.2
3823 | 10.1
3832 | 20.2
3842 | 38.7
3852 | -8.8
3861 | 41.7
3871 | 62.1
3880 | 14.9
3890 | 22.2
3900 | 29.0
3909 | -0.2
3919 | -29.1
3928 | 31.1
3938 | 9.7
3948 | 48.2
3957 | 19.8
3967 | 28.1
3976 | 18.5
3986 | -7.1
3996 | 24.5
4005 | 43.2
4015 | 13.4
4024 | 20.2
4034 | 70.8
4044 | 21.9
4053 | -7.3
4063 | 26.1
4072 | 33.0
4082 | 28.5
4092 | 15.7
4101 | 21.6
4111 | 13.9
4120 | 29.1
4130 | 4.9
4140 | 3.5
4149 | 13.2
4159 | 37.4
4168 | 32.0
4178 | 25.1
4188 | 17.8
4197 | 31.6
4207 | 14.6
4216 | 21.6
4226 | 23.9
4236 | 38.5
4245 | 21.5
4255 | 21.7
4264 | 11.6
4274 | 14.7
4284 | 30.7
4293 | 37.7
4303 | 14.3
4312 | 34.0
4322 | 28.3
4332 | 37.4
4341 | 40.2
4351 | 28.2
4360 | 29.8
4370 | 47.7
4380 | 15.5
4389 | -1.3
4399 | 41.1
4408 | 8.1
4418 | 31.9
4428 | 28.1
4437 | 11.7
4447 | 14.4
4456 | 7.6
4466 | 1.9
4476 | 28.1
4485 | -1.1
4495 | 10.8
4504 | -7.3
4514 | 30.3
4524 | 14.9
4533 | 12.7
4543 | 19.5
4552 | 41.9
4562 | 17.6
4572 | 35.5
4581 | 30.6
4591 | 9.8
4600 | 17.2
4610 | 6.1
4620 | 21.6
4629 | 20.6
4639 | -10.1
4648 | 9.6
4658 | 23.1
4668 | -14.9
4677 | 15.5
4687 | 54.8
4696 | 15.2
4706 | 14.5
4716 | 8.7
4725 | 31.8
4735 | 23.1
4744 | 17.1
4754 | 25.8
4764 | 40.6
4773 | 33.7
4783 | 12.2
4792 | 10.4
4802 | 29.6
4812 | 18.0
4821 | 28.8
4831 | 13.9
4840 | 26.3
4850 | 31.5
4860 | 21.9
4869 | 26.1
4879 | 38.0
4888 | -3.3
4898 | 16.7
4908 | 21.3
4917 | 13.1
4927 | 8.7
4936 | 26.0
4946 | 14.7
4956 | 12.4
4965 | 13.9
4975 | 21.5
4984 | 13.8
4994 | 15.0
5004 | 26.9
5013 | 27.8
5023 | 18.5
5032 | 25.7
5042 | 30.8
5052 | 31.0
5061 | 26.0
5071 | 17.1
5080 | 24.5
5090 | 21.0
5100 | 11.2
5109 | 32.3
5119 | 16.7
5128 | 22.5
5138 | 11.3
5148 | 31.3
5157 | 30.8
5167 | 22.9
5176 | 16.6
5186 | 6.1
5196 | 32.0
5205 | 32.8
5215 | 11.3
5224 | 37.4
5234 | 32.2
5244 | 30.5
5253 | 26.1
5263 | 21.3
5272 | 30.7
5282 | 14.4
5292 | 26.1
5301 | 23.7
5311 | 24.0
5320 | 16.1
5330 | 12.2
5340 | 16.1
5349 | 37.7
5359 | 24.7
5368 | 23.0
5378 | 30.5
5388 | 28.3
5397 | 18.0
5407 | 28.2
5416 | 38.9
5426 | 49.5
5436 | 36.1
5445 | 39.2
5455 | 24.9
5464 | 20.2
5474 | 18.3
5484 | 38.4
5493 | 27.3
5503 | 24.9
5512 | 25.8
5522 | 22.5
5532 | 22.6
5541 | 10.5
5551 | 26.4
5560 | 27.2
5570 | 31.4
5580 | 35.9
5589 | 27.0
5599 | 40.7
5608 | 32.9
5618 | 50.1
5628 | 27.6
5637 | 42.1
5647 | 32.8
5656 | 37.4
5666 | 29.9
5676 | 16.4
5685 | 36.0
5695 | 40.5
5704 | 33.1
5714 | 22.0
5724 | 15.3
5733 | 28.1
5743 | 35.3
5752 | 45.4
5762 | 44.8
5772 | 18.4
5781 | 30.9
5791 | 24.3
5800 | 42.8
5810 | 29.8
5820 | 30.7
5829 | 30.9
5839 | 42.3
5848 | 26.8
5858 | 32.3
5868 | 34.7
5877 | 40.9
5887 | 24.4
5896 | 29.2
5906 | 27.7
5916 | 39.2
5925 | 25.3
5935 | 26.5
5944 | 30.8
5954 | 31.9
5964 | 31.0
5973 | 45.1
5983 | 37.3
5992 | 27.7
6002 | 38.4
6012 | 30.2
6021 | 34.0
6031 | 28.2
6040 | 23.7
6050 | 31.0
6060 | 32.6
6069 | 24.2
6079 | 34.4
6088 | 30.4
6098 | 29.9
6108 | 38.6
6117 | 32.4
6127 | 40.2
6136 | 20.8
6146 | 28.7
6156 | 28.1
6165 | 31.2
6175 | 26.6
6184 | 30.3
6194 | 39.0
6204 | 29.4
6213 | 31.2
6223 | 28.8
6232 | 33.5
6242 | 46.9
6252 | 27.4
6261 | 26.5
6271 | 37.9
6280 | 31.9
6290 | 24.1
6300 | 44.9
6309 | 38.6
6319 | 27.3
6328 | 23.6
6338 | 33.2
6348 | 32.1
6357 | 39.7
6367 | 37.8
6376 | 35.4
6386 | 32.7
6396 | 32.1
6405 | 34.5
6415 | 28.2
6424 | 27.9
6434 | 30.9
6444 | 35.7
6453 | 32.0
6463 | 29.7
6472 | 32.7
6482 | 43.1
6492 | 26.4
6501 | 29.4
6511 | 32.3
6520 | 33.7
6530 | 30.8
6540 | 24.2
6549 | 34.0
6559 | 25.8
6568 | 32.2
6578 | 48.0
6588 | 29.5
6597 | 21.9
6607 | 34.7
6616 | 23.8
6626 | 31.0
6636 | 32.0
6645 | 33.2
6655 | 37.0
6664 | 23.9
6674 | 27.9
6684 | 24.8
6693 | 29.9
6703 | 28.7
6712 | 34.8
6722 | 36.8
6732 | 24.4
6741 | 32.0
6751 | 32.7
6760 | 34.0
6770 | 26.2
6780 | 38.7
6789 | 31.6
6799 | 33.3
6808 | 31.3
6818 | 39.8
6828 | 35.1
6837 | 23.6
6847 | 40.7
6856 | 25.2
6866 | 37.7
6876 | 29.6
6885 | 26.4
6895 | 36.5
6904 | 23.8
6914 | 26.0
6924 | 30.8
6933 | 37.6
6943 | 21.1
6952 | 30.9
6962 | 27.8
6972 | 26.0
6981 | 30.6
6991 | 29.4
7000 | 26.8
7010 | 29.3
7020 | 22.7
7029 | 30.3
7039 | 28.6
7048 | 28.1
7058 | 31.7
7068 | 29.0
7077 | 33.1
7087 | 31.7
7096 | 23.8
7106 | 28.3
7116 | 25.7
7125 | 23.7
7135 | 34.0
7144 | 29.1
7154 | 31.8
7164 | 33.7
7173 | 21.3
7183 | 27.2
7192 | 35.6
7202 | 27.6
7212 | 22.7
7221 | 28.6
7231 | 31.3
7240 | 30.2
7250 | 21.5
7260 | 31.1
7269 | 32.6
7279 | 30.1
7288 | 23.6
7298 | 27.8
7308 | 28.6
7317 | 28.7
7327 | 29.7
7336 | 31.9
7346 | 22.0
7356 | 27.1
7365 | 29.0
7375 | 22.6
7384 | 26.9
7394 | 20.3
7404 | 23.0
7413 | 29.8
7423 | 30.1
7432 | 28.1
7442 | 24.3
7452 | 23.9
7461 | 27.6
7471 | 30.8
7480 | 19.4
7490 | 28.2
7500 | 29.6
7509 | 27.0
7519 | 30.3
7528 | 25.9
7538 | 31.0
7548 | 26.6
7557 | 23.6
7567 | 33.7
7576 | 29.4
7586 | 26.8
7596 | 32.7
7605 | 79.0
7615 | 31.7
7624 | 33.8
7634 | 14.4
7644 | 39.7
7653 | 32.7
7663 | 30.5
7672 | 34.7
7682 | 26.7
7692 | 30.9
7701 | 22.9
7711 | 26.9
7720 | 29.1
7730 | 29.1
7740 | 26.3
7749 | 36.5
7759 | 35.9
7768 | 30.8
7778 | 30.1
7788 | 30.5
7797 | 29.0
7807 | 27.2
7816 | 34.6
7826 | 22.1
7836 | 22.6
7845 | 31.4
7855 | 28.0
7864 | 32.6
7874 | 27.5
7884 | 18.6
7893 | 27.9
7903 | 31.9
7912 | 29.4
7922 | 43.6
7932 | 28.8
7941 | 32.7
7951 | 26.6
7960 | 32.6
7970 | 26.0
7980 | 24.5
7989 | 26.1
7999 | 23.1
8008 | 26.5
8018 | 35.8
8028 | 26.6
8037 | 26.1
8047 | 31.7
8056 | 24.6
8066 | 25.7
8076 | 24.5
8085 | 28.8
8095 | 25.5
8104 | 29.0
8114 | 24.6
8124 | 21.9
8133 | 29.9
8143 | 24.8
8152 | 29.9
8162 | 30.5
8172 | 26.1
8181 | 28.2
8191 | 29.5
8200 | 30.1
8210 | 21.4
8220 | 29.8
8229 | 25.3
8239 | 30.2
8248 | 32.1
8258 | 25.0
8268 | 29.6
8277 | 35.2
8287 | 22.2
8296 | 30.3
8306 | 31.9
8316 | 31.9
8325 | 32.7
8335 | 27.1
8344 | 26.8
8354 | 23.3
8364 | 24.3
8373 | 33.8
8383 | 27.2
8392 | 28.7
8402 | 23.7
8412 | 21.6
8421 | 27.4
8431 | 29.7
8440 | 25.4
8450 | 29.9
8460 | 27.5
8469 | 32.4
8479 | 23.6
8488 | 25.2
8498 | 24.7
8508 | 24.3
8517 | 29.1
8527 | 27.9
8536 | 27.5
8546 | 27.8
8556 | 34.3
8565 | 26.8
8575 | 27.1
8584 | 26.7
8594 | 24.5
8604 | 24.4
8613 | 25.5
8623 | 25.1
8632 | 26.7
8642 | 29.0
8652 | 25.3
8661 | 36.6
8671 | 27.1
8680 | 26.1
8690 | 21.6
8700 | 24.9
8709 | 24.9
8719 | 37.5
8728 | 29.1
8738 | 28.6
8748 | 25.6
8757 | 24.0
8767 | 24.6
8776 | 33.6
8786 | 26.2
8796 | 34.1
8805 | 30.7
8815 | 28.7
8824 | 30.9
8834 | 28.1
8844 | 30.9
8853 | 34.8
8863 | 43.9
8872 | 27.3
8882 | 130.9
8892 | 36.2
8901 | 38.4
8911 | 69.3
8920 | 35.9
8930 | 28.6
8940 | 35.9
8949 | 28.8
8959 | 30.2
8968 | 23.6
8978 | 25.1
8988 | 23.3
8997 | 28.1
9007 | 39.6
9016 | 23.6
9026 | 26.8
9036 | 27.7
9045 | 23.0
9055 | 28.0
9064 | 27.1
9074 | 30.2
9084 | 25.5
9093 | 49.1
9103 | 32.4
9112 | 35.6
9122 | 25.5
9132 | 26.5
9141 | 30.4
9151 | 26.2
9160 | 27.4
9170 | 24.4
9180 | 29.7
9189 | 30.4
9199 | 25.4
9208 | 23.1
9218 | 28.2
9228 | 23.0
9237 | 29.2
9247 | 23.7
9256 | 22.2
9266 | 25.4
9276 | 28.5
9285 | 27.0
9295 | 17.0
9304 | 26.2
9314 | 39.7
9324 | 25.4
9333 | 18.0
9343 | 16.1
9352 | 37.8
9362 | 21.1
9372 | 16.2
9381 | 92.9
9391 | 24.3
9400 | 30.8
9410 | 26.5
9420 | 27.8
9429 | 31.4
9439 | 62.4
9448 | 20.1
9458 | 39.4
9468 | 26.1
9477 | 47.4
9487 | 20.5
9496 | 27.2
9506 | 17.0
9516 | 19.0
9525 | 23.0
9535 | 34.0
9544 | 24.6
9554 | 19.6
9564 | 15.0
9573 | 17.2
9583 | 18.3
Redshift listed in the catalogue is 0.353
